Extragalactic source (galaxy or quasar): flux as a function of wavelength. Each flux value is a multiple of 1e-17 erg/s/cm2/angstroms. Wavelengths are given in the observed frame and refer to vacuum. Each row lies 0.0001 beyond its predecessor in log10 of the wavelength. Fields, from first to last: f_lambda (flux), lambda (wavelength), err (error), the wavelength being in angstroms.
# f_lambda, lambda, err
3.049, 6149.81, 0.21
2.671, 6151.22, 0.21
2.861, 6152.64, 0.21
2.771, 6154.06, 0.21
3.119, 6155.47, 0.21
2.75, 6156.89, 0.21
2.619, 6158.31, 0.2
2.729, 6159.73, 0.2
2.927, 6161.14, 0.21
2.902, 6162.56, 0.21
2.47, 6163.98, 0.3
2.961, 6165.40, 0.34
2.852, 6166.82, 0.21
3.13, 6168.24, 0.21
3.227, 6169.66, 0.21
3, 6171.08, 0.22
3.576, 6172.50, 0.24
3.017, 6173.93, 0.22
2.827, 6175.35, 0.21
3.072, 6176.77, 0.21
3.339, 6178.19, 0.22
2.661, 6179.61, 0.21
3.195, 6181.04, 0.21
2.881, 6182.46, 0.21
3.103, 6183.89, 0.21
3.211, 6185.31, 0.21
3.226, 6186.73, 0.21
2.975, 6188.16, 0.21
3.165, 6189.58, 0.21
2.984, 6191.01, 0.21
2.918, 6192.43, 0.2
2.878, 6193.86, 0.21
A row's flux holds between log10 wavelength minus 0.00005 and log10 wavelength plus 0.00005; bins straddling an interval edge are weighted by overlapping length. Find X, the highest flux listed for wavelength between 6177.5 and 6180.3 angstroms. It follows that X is 3.339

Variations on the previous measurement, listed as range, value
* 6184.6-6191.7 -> 3.226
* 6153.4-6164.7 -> 3.119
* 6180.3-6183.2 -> 3.195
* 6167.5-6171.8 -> 3.227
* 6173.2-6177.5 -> 3.072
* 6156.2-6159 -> 2.75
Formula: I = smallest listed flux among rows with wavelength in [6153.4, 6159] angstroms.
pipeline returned 2.619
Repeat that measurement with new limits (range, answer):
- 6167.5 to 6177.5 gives 2.827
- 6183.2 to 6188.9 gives 2.975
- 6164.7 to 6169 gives 2.852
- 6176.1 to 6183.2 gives 2.661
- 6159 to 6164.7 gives 2.47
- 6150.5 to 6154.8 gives 2.671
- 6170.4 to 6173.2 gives 3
